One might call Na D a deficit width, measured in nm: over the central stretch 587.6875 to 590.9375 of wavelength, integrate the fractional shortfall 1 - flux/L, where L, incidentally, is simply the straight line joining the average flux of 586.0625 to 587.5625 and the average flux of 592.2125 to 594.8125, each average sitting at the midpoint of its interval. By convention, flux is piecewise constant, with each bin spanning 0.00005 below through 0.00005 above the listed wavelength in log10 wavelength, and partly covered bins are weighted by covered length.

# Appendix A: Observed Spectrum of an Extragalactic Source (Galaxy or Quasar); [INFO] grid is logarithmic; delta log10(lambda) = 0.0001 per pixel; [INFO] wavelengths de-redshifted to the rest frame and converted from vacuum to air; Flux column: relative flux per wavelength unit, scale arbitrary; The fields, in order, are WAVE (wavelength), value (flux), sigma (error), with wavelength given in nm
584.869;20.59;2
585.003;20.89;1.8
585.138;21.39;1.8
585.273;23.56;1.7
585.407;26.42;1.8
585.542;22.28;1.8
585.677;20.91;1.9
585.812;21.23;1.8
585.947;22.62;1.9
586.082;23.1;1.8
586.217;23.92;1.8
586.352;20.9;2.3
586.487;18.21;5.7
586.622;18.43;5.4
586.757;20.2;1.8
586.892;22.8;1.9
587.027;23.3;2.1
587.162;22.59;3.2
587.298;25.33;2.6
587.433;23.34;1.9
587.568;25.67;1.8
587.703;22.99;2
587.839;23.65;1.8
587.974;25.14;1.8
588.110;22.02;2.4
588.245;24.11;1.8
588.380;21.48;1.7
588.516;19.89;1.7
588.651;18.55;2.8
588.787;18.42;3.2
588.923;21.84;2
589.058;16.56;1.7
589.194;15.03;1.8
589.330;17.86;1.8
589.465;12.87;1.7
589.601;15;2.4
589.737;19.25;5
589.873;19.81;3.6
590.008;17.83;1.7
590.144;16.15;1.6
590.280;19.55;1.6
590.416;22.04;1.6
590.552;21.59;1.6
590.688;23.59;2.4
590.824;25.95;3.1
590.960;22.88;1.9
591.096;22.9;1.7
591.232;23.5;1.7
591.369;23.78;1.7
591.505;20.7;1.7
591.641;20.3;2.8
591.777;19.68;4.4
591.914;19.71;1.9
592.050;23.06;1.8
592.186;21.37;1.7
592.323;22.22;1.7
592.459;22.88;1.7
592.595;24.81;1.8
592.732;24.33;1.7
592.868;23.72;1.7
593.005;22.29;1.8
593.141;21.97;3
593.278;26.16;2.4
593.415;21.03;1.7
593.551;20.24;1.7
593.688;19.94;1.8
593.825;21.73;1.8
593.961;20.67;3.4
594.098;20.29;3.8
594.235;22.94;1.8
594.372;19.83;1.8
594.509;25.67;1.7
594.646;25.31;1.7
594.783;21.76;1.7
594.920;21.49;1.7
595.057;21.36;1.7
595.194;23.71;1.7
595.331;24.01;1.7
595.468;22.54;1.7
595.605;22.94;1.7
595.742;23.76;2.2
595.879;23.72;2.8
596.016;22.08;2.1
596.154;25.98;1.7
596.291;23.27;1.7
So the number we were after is 0.33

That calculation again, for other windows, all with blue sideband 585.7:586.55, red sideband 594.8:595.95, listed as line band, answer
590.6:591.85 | -0.01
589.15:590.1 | 0.23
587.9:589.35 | 0.12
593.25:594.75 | 0.04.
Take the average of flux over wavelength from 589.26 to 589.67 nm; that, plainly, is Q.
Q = 15.2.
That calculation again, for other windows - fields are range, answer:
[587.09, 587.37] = 23.9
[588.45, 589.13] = 19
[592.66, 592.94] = 24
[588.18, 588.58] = 21.8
